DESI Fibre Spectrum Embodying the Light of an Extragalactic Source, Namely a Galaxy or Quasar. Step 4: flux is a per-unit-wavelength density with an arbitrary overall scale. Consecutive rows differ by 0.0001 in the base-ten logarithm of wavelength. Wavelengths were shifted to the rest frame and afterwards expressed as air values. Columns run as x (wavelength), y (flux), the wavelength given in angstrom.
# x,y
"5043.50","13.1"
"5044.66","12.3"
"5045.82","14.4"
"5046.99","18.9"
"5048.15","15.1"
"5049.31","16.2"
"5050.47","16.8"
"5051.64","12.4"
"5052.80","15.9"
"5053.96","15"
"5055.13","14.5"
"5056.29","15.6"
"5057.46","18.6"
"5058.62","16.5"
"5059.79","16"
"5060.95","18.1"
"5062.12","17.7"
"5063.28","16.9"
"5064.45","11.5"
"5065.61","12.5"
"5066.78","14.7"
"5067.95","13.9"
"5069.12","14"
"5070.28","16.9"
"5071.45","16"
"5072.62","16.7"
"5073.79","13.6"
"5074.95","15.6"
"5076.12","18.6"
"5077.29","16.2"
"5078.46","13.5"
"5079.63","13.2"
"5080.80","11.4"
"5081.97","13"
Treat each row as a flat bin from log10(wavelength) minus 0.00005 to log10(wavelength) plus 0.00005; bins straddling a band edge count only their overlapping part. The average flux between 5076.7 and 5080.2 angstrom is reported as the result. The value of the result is 14.3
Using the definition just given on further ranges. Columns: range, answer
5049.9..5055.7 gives 14.9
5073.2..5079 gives 15.5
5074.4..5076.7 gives 17.1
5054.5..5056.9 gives 15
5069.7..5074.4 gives 15.8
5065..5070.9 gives 14.4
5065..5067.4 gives 13.6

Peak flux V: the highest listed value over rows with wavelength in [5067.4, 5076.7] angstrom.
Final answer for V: 18.6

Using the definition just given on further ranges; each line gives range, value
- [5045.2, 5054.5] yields 18.9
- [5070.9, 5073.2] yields 16.7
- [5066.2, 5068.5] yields 14.7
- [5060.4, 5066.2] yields 18.1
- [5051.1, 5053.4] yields 15.9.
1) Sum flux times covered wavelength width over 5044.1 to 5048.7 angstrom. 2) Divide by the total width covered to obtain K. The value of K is 15.2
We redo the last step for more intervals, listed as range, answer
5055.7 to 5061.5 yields 17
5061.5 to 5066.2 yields 14.7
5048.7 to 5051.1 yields 16.4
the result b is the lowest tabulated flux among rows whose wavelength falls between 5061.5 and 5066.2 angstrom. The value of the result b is 11.5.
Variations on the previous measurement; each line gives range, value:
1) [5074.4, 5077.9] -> 15.6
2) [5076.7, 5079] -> 13.5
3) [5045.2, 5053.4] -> 12.4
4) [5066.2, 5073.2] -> 13.9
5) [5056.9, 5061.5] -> 16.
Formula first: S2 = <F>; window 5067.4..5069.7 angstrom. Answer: 14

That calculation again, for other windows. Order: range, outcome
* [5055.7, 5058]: 17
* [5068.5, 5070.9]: 15.4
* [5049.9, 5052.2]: 14.6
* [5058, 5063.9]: 17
